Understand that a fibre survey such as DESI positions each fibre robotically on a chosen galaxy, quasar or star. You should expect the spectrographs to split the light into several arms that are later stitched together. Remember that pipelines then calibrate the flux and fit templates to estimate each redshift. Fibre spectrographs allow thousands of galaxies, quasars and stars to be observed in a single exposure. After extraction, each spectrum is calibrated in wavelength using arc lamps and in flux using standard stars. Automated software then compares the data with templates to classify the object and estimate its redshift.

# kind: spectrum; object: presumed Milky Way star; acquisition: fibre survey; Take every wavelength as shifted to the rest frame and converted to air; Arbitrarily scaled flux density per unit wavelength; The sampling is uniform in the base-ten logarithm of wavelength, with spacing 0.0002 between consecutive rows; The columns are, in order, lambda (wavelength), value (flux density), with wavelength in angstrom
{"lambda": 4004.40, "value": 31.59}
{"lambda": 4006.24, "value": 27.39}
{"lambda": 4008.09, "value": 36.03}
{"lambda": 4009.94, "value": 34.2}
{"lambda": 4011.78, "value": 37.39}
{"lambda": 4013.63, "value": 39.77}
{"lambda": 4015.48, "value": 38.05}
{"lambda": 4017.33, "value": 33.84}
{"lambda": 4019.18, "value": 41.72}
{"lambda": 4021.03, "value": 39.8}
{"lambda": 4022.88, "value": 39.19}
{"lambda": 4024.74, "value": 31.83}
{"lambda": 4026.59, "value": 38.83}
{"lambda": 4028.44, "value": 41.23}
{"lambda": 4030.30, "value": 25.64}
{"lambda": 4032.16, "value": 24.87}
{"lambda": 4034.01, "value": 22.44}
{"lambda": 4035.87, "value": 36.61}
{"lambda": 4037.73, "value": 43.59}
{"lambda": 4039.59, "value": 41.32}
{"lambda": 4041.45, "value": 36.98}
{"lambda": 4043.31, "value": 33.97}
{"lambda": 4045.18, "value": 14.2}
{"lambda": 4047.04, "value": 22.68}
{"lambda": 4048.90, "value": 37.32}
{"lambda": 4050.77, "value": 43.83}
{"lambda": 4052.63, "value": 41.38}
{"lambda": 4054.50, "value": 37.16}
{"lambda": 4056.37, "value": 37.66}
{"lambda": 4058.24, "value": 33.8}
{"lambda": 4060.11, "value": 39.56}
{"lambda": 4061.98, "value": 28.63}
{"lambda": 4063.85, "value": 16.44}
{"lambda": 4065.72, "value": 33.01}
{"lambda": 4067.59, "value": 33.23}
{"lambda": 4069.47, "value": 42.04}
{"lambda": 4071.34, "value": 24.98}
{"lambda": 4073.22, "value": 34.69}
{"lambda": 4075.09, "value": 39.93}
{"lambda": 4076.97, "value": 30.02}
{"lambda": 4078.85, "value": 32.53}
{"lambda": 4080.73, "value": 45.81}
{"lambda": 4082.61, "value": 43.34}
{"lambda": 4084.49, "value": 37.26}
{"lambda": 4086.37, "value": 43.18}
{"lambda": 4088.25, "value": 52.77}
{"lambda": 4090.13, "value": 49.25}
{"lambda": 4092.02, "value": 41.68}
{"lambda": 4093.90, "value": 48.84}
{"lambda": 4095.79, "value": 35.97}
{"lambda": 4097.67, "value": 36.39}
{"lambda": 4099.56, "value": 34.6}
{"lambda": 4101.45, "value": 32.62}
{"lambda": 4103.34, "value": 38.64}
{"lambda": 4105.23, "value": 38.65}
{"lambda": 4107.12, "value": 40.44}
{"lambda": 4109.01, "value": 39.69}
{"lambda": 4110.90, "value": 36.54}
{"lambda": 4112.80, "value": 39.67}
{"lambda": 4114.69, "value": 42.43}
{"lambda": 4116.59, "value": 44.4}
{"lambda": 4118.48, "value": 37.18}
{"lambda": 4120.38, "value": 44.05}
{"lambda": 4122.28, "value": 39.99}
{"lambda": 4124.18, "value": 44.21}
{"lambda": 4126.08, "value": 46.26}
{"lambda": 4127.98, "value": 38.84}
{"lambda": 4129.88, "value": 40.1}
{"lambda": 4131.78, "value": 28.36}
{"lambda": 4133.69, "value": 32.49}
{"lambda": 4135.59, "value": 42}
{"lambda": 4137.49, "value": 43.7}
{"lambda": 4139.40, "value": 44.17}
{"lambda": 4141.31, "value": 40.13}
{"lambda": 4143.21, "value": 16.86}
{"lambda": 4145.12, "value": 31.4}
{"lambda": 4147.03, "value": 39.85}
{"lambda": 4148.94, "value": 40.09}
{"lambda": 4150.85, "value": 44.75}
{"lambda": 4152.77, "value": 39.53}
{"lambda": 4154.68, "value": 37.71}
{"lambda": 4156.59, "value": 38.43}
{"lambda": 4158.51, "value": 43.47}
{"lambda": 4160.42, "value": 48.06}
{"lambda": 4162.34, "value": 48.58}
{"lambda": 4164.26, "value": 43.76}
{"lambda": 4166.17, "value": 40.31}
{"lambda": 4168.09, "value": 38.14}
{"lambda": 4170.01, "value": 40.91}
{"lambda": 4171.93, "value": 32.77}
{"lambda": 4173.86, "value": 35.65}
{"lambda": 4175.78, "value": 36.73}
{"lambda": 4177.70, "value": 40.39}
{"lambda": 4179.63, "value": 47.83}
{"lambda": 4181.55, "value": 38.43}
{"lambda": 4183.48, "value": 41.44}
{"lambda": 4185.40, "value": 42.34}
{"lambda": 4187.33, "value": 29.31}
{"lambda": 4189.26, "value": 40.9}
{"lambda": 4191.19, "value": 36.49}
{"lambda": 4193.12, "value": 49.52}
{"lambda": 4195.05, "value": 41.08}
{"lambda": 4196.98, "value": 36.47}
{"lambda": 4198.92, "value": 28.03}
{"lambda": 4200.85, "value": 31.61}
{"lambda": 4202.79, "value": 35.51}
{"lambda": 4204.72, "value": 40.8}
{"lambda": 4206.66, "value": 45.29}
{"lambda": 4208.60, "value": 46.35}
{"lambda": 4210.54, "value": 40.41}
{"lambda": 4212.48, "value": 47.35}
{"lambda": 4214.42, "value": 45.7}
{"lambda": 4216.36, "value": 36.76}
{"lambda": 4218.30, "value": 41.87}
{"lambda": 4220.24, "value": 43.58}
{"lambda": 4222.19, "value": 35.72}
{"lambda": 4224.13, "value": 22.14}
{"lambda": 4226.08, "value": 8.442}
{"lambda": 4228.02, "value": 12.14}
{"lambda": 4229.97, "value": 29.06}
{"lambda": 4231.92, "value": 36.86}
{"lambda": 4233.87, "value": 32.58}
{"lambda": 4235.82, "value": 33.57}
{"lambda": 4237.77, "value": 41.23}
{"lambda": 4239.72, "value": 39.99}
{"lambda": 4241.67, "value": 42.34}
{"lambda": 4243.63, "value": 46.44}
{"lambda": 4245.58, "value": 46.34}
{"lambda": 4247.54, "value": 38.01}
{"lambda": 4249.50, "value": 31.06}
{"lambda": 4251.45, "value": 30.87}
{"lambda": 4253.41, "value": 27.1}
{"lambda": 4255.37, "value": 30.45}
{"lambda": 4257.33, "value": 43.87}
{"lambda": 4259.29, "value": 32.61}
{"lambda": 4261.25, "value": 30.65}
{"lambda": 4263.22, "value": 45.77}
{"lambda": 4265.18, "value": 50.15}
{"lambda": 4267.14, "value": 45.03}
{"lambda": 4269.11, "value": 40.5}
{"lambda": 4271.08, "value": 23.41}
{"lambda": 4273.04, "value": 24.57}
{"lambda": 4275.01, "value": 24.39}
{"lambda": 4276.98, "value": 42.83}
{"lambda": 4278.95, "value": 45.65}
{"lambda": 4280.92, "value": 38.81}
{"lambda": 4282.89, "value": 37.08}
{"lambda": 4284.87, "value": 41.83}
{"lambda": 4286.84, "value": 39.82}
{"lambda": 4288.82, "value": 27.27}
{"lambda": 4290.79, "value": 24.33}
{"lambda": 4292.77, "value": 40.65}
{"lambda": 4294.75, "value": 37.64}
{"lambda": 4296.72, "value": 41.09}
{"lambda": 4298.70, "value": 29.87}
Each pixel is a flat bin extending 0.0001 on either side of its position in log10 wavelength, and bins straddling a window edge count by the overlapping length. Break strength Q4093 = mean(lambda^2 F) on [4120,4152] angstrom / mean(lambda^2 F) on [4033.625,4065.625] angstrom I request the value 1.2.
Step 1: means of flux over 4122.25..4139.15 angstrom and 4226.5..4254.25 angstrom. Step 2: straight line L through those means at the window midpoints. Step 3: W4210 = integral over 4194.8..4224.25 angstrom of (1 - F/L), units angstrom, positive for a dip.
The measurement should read -2.7 angstrom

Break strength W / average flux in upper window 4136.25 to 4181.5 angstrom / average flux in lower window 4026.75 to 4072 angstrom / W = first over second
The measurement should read 1.2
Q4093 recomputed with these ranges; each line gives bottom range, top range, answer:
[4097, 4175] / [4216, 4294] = 0.95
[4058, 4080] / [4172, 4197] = 1.29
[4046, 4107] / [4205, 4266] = 1.06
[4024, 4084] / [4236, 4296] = 1.20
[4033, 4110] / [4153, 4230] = 1.10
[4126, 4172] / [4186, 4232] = 0.94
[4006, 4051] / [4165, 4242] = 1.17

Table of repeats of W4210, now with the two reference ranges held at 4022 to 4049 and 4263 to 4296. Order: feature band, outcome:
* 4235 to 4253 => -1.1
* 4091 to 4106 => -2.1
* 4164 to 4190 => -3.0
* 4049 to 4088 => -3.7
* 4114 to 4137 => -4.0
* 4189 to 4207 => -1.4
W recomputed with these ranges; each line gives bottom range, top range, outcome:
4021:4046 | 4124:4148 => 1.12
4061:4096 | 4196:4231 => 0.93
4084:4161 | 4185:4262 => 0.91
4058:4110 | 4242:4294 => 0.98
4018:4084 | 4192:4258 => 1.05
